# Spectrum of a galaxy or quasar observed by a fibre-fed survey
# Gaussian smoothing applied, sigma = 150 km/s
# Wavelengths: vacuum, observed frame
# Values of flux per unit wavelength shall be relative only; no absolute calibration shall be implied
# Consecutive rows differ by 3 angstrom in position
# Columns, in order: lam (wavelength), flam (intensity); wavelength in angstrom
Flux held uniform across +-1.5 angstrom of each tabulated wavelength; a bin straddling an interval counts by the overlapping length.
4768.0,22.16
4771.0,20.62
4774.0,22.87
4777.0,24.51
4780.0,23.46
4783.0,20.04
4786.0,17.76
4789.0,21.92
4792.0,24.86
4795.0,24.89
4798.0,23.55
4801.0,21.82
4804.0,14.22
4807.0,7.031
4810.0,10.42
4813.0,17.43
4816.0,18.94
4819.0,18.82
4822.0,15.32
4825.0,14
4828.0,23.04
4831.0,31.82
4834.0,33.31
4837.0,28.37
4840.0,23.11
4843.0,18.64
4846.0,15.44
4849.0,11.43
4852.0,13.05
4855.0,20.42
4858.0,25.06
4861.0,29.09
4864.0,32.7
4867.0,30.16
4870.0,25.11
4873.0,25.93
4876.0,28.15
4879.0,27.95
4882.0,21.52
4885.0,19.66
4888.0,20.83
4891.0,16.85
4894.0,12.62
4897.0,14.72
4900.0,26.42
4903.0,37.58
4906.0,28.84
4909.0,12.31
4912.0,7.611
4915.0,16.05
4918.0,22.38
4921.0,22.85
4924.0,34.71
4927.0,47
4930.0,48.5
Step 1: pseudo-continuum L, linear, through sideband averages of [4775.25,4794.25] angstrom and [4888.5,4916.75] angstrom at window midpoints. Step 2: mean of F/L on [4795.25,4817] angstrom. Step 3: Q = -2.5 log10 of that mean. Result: 0.29 mag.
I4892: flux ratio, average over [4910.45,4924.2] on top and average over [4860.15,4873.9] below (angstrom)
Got 0.7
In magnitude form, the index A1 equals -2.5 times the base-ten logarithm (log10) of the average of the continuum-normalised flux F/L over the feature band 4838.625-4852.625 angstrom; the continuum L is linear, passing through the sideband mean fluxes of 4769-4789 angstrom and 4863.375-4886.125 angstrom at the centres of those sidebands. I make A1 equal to 0.444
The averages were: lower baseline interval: 21.6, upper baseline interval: 26.3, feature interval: 16.5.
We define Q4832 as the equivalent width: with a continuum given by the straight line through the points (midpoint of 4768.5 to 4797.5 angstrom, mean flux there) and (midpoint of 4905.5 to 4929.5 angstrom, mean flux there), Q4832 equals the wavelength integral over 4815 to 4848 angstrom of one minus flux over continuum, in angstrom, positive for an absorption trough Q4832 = 2.1 angstrom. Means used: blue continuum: 22.4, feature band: 21.8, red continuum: 24.8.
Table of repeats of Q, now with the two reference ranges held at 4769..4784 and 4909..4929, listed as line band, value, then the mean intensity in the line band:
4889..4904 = 0.16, 21.1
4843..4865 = 0.15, 20.6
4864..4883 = -0.13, 27.1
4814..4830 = 0.25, 18.4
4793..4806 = 0.10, 20.7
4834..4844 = -0.08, 25.1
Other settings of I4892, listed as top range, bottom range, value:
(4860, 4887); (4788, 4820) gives 1.44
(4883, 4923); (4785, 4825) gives 1.11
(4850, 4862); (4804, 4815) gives 1.72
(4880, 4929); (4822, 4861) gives 1.07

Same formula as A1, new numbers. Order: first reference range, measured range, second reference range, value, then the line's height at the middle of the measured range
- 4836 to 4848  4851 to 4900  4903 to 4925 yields -0.09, 21.1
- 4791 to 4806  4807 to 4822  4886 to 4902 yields 0.33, 20.9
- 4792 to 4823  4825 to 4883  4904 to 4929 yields -0.17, 20.7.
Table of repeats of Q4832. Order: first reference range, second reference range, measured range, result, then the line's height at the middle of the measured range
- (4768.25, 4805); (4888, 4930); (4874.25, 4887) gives -0.4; 23.4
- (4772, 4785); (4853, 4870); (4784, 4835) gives 9.1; 24.1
